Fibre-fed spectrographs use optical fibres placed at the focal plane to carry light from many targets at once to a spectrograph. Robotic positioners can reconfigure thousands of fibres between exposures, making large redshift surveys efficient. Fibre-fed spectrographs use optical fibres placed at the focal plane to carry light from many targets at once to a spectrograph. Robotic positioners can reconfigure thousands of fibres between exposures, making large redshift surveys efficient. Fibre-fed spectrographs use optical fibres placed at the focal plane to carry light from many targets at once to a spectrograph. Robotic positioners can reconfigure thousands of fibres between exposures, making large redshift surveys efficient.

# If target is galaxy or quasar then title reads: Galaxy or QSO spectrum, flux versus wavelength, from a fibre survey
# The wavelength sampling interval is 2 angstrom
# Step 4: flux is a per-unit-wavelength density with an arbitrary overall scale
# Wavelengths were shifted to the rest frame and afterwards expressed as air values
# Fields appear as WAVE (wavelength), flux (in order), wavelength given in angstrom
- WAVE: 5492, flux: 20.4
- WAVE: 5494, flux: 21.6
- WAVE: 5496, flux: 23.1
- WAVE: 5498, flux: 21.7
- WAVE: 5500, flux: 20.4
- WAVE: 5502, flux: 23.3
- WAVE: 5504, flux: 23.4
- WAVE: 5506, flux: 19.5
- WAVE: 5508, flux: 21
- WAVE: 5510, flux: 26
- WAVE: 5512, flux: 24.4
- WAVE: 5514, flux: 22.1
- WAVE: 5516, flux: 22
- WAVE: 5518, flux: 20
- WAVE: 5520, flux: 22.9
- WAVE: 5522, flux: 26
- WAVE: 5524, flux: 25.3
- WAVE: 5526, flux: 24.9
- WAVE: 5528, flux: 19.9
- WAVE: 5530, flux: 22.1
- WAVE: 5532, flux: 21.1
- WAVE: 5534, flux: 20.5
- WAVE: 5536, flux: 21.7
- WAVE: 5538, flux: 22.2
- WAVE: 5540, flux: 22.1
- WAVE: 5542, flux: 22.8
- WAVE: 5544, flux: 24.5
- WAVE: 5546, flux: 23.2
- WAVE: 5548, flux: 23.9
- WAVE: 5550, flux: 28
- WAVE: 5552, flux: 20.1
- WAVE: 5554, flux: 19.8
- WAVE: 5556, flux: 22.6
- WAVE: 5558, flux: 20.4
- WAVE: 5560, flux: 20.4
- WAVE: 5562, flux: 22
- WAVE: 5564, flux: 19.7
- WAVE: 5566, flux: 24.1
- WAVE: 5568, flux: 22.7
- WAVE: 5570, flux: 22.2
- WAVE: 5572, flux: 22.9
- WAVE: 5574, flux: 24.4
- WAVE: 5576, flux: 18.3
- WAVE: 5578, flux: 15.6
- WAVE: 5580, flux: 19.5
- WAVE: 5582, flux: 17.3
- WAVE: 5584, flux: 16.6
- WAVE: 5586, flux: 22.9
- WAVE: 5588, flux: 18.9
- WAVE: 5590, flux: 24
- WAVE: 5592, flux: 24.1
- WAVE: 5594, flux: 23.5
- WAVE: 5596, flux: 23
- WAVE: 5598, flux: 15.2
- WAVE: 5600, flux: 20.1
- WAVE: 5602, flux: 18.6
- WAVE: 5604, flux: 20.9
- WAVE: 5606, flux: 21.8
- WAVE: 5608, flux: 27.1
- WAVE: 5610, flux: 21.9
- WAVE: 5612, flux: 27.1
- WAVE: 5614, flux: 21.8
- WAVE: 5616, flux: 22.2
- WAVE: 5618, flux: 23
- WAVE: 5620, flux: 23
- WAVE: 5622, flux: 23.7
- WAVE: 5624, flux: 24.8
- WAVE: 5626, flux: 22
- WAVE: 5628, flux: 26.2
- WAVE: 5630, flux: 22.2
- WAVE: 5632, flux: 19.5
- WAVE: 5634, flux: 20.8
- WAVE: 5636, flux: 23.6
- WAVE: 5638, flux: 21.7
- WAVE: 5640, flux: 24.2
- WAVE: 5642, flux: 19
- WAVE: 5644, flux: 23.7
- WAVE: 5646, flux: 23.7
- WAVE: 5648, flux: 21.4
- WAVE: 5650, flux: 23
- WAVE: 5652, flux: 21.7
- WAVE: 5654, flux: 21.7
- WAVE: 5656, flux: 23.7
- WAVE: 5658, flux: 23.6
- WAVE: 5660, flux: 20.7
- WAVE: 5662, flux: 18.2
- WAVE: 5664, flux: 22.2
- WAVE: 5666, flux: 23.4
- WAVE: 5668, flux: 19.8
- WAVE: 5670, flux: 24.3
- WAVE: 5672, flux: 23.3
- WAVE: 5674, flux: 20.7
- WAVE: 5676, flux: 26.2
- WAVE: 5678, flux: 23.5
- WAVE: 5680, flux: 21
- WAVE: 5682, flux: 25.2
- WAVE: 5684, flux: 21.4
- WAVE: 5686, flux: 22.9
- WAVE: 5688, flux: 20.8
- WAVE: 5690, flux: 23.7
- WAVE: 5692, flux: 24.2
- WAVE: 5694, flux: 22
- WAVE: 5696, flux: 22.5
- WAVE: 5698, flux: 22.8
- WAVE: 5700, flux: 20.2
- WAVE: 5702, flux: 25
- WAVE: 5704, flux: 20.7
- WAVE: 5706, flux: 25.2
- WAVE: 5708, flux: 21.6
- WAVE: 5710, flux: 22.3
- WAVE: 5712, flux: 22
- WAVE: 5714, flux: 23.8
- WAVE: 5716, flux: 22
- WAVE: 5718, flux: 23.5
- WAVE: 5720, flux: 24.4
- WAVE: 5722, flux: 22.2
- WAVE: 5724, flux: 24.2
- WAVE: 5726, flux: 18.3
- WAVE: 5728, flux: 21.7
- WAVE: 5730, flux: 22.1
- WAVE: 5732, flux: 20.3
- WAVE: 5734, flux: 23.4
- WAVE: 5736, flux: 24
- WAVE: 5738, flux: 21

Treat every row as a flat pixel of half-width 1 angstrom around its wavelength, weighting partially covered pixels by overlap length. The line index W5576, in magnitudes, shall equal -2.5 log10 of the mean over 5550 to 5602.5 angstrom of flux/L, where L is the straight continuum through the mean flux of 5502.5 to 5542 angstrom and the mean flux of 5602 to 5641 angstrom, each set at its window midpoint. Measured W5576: 0.09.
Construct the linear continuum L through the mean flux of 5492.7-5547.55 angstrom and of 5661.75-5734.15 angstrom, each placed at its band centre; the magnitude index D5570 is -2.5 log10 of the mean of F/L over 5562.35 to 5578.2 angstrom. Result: 0.047 mag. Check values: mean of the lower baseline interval 22.5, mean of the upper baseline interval 22.5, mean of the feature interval 21.6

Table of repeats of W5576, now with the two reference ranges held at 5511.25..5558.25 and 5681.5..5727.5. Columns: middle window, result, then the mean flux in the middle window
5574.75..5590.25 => 0.19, 19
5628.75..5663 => 0.03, 21.9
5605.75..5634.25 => -0.03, 23.2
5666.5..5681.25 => -0.01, 22.8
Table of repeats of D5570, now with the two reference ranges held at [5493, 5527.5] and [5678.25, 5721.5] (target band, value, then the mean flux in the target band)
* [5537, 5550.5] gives -0.042 mag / 23.7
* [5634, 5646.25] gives 0.015 mag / 22.4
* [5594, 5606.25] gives 0.134 mag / 20.1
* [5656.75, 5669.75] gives 0.059 mag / 21.5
